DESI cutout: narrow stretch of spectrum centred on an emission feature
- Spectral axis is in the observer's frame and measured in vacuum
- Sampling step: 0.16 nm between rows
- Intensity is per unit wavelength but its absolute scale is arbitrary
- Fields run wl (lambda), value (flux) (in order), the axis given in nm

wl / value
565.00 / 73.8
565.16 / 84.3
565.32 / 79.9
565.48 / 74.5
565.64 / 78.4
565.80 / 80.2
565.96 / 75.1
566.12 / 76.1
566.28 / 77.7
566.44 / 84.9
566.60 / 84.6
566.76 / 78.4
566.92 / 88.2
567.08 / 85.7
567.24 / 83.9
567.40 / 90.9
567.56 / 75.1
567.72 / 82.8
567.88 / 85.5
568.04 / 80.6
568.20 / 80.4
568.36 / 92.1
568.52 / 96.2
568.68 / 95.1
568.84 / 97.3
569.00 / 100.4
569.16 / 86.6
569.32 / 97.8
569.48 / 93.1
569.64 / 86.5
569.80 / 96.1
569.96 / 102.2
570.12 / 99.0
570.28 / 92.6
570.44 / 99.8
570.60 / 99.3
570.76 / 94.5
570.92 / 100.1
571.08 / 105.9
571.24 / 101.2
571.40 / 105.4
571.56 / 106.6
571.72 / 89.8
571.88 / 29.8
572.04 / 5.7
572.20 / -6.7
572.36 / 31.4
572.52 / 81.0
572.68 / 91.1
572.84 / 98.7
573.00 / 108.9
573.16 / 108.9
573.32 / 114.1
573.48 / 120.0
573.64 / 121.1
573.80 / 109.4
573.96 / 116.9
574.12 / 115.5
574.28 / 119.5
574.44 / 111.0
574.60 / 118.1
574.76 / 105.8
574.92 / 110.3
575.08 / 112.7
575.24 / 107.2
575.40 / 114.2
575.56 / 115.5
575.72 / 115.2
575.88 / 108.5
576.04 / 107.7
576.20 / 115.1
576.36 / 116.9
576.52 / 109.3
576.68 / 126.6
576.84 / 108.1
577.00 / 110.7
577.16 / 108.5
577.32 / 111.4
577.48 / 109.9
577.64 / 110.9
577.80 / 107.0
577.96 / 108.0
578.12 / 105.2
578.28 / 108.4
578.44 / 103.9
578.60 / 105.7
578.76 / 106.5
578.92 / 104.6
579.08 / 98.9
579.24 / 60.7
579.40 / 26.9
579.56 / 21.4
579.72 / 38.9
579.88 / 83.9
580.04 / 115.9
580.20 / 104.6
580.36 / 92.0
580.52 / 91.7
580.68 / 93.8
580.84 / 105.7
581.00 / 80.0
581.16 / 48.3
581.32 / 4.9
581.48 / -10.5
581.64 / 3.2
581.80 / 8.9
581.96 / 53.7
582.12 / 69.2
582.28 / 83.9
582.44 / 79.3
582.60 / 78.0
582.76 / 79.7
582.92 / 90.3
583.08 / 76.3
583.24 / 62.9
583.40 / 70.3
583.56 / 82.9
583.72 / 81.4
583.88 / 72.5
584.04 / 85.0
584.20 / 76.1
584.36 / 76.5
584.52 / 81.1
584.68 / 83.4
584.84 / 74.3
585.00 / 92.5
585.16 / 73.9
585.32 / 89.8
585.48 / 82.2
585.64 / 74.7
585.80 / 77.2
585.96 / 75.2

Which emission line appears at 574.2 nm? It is C III]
